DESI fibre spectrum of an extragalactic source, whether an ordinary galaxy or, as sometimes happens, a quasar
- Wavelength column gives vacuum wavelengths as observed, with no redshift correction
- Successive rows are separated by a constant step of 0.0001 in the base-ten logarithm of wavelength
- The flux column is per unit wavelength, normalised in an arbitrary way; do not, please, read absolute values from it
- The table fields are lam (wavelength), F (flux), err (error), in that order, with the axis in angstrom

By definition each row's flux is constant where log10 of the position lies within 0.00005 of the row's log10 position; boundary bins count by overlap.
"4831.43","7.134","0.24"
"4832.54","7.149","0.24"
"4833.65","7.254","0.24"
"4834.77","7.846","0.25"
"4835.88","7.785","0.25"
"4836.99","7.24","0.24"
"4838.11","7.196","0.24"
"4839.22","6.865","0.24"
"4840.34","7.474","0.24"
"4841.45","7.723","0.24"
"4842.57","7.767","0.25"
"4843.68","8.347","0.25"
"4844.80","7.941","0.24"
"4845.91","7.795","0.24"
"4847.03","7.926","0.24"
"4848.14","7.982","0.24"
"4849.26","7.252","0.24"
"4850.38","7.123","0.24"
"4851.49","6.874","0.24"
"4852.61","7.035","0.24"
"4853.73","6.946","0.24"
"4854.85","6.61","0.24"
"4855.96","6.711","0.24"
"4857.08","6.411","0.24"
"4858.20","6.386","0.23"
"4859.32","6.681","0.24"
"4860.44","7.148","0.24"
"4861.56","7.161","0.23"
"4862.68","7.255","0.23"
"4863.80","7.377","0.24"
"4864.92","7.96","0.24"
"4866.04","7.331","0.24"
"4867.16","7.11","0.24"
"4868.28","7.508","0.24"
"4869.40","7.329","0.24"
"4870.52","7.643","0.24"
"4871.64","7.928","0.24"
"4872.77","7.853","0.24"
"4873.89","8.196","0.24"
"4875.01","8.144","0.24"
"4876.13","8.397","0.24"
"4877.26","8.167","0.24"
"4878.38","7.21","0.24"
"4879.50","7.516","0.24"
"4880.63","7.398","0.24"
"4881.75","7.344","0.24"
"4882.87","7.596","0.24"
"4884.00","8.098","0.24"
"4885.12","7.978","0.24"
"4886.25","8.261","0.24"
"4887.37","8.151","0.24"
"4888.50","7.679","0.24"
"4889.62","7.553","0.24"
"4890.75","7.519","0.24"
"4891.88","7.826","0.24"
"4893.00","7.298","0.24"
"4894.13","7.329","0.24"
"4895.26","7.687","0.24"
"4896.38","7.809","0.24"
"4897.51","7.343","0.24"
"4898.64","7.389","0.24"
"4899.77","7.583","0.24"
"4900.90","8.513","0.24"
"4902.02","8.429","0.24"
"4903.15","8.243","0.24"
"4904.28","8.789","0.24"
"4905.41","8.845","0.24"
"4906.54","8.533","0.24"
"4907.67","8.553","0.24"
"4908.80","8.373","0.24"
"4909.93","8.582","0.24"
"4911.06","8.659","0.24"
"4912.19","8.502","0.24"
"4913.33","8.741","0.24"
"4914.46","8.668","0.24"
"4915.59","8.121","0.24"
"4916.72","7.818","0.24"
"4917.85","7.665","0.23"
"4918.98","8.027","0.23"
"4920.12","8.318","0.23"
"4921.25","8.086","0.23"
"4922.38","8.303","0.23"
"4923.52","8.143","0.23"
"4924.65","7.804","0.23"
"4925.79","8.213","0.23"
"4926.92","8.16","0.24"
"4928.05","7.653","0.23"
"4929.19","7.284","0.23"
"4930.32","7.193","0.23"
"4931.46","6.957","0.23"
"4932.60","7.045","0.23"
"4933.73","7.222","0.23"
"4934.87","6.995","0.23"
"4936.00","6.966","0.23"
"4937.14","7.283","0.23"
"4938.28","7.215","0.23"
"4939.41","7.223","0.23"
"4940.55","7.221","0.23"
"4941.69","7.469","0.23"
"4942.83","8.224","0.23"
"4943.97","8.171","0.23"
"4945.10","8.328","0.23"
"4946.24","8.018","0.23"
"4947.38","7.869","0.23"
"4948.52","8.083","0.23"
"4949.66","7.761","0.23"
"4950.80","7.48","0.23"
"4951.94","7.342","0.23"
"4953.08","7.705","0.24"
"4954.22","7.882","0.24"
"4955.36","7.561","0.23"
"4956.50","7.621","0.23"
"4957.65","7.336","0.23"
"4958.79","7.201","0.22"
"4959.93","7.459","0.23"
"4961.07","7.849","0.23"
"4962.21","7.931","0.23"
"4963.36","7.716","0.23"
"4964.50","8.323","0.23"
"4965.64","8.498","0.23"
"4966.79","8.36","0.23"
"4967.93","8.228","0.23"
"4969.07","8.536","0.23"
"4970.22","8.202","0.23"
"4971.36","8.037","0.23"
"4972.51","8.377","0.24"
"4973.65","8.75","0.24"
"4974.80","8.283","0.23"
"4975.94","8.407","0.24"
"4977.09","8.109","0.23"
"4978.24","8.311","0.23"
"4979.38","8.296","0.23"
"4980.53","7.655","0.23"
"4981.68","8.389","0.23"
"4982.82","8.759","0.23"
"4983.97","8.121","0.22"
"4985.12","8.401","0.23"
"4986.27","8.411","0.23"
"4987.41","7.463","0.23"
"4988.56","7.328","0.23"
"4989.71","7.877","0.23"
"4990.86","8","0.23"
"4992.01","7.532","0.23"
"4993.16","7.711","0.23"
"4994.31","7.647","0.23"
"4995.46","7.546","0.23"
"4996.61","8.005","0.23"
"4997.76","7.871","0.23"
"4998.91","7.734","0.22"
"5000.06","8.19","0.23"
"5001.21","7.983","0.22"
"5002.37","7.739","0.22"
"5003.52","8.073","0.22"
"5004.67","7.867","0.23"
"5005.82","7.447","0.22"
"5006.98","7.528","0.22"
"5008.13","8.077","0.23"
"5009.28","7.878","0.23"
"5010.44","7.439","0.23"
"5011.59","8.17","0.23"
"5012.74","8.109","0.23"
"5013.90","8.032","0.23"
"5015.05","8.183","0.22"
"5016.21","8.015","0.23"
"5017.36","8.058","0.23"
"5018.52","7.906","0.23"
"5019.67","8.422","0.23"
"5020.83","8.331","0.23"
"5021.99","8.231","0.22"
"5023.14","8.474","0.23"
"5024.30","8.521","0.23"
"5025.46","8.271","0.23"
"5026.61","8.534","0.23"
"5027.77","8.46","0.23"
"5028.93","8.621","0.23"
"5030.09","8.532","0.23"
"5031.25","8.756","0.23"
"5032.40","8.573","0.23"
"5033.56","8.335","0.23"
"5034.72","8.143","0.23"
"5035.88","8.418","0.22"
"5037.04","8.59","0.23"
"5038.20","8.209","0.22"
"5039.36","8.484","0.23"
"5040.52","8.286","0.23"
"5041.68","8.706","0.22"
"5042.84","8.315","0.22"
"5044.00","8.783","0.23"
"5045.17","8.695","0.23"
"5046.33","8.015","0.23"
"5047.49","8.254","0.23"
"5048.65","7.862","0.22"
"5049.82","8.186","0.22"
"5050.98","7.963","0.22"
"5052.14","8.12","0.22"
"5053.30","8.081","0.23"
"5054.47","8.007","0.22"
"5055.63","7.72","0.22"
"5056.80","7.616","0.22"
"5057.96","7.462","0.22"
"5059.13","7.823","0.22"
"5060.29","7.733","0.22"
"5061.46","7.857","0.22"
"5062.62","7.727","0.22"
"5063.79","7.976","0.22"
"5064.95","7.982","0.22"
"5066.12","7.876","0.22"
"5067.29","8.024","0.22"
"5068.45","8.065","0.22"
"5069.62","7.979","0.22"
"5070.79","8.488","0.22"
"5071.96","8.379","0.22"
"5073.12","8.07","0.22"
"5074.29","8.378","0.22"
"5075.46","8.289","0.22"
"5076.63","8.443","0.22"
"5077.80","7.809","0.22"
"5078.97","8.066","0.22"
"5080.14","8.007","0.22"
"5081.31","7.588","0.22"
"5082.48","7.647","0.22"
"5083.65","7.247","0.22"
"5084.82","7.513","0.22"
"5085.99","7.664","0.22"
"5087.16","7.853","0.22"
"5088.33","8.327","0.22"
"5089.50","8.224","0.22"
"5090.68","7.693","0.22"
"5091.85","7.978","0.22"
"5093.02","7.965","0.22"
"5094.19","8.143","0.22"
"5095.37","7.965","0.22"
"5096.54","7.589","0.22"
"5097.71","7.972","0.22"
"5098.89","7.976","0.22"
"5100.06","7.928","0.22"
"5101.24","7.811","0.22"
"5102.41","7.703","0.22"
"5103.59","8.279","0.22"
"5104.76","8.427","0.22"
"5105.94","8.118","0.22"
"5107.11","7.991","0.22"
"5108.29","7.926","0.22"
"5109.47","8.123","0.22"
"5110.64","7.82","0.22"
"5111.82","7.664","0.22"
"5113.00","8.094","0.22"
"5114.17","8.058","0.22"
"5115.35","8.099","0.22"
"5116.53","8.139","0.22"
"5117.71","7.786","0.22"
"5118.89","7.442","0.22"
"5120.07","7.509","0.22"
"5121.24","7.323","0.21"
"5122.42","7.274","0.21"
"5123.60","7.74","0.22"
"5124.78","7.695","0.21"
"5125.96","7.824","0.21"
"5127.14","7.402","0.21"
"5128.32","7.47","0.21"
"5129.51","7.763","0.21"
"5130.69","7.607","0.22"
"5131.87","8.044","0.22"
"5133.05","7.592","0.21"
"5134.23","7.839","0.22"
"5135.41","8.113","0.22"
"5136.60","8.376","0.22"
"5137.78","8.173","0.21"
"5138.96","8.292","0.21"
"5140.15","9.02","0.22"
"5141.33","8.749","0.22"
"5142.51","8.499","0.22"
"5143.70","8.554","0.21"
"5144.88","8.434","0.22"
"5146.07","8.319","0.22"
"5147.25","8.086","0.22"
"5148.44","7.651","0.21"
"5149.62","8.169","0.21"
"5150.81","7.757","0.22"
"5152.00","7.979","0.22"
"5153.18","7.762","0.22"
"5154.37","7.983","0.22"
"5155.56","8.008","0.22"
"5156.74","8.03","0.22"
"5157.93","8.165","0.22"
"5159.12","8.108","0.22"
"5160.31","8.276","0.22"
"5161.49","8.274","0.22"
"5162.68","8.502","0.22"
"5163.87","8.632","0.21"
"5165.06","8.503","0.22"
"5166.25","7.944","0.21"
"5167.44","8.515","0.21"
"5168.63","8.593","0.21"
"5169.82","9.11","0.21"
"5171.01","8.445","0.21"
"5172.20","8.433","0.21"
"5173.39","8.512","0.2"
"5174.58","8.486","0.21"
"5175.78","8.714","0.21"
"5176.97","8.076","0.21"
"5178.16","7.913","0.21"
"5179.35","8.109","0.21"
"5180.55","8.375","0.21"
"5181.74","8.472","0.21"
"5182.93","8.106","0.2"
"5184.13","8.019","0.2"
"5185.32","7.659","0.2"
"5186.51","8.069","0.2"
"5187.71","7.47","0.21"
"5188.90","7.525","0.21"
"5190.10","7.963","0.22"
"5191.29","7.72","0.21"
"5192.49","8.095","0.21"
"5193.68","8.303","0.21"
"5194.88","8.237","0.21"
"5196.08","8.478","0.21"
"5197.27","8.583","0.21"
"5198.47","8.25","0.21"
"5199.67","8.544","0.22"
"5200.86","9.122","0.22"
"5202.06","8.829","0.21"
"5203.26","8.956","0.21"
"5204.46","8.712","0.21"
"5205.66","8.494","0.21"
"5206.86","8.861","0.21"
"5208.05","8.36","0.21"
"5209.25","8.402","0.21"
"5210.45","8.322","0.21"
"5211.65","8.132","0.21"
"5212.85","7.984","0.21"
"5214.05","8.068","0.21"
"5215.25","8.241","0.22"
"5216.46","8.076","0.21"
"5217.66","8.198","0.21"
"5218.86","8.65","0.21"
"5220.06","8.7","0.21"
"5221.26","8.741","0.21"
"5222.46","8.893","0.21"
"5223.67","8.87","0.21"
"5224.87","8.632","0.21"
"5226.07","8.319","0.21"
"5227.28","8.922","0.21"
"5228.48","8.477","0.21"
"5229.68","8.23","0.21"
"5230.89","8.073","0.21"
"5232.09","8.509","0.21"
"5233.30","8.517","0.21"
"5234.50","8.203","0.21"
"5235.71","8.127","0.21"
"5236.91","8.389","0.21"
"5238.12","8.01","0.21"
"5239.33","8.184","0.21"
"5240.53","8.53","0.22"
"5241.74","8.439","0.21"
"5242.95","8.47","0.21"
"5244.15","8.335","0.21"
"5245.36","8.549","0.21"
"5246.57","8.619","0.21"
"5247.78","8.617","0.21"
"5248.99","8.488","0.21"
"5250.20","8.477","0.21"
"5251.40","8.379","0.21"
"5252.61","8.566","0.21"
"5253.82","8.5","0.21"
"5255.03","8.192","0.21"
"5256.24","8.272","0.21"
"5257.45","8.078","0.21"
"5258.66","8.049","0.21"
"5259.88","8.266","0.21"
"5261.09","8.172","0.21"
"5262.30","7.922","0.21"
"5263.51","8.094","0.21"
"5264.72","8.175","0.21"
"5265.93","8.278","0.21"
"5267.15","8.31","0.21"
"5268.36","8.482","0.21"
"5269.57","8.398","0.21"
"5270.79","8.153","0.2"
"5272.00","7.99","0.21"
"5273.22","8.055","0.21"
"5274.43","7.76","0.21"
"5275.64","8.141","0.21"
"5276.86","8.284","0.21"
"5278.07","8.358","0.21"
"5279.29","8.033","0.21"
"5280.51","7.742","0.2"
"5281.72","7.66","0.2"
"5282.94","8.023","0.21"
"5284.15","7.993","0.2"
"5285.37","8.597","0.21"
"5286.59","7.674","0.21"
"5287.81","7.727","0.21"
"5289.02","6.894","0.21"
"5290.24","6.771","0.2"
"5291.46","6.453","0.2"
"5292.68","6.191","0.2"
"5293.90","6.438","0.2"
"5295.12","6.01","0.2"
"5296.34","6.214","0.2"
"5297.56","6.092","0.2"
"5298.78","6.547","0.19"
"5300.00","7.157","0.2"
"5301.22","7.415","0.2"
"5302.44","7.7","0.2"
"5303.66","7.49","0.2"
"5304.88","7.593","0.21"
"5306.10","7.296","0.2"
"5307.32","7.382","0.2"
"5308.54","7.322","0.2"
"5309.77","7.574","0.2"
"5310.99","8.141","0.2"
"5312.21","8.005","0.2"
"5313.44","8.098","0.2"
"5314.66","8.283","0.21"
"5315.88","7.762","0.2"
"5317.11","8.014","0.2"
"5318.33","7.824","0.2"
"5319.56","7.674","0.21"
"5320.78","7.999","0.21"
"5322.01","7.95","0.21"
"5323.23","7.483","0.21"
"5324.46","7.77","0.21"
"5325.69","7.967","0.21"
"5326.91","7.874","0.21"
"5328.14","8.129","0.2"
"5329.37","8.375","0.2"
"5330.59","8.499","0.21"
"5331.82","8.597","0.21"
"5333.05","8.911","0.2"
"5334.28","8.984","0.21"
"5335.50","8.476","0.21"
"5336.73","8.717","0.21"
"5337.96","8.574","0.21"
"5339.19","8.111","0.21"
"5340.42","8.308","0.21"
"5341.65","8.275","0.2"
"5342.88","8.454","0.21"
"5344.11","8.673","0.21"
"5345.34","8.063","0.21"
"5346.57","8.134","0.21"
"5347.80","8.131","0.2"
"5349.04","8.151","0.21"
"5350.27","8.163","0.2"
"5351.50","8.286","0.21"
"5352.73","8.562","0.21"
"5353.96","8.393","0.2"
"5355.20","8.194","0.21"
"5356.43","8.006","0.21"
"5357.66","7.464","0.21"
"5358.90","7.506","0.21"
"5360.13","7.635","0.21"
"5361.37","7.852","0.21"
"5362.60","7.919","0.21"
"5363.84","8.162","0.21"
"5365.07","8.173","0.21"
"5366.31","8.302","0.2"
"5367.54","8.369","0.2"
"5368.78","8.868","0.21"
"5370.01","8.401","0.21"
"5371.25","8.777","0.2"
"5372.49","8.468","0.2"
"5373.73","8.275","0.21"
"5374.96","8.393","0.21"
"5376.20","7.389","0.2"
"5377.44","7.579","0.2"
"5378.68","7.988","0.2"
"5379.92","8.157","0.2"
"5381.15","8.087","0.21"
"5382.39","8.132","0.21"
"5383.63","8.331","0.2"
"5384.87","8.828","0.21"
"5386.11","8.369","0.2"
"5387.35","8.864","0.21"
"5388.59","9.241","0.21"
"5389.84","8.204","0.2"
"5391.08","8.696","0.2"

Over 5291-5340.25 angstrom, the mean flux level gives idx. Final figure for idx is 7.69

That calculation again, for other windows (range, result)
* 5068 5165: 8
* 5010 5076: 8.19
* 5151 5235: 8.33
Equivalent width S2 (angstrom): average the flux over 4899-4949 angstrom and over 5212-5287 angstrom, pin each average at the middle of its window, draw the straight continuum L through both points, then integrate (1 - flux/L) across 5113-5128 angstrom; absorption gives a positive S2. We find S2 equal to 0.84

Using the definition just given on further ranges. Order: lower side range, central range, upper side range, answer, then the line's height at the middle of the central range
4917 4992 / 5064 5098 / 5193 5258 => 0.7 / 8.13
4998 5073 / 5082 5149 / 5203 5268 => 2.4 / 8.23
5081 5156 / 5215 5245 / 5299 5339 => -1.8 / 7.95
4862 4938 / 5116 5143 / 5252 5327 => -0.4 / 7.77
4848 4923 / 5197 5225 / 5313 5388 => -1.6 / 8.06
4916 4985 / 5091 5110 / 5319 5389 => 0.0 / 8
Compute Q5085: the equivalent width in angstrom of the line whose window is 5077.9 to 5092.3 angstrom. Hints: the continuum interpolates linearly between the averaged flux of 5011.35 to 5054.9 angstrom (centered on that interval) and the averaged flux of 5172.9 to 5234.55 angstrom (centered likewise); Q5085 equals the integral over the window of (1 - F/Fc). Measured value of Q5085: 0.9 angstrom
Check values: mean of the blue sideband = 8.31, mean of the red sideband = 8.35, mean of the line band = 7.82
